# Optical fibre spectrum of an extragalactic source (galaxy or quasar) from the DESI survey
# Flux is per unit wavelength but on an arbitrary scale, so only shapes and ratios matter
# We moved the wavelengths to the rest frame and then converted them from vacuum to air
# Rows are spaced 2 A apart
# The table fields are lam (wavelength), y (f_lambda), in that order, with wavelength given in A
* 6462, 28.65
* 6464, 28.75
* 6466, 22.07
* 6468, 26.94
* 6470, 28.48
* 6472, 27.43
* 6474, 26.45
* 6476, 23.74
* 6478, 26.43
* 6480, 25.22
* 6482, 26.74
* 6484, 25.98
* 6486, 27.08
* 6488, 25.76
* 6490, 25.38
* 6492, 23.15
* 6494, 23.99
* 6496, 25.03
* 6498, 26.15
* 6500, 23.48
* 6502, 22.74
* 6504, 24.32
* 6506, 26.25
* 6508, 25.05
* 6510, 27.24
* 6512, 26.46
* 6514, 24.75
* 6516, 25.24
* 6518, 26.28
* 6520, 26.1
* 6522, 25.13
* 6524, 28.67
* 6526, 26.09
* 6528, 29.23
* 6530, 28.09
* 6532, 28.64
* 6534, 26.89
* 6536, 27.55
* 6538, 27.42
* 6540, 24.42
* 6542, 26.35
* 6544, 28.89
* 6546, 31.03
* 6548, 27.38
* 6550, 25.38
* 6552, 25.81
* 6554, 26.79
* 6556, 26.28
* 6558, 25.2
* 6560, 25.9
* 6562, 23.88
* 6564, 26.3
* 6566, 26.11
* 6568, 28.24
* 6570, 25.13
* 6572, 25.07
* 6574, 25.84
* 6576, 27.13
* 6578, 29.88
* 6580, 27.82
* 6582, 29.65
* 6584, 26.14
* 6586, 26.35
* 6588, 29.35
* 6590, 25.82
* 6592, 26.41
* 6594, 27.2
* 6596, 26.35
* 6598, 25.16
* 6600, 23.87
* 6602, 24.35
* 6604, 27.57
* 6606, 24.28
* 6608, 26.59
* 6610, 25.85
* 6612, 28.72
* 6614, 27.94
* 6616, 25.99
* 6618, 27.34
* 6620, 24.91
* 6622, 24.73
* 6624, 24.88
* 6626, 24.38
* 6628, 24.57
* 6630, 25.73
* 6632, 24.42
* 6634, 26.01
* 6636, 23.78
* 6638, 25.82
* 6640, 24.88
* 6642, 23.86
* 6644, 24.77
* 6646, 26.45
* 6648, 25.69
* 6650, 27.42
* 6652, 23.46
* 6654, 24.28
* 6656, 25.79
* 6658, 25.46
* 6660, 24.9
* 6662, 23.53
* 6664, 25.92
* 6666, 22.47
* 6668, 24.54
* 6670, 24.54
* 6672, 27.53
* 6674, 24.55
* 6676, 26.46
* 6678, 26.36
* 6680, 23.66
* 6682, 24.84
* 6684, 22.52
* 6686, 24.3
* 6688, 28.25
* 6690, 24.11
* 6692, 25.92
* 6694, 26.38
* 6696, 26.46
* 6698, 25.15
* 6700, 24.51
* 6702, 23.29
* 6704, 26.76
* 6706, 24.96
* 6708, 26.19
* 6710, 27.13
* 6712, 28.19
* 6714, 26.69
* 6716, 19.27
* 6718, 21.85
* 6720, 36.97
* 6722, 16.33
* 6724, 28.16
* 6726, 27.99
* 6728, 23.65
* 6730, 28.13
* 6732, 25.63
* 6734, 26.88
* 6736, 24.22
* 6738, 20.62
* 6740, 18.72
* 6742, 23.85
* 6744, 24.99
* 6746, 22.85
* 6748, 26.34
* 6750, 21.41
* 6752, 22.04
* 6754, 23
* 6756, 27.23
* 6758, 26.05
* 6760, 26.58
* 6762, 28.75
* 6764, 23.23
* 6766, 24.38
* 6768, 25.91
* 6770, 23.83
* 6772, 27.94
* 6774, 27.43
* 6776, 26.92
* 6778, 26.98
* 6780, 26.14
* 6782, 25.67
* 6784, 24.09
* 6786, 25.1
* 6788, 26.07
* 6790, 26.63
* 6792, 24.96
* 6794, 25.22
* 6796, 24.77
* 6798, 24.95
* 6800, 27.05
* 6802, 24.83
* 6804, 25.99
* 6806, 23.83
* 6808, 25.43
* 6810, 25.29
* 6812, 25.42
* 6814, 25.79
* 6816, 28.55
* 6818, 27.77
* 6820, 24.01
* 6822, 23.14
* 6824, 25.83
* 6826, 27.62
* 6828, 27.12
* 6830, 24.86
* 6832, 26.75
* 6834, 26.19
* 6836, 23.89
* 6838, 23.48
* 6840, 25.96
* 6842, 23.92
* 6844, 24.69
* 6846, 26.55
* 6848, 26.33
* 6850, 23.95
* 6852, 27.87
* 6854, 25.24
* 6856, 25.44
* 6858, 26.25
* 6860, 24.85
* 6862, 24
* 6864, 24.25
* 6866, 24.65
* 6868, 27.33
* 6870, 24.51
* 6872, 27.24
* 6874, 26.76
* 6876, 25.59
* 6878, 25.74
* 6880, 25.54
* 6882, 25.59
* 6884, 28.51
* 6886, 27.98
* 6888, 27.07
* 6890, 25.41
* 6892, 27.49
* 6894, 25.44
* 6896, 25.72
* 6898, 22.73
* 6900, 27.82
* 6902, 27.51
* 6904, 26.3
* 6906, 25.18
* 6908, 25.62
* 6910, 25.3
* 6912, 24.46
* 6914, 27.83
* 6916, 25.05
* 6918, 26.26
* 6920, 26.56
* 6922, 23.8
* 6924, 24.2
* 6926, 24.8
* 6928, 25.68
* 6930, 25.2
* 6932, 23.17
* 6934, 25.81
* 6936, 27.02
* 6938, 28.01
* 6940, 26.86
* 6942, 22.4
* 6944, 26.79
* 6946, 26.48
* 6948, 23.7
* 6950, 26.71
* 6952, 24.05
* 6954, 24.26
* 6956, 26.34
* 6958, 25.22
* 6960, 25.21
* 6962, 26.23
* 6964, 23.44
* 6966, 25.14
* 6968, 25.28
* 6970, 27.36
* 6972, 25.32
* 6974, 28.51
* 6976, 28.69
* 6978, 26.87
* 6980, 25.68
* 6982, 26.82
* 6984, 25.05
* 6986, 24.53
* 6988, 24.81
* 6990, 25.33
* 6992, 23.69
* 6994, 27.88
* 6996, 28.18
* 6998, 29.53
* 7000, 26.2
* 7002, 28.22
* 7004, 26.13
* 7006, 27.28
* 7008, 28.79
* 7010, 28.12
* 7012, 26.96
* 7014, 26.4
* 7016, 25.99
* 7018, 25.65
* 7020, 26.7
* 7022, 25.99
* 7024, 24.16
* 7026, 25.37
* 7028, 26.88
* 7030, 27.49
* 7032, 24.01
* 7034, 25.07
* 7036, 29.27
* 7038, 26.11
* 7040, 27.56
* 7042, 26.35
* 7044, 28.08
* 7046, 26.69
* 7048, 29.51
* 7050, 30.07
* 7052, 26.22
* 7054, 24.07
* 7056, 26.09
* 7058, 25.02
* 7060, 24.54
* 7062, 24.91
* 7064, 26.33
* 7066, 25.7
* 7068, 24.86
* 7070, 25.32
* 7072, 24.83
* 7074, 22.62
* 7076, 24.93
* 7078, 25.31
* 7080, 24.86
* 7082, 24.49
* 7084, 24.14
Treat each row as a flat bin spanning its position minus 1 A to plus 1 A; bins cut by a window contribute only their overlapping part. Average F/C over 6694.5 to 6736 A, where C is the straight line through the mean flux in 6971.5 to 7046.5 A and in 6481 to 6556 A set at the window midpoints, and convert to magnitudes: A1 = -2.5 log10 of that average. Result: 0.03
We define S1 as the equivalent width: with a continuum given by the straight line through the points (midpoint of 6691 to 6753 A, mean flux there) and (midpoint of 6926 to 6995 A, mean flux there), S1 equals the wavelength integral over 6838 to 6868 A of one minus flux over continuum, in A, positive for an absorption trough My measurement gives 0.0 A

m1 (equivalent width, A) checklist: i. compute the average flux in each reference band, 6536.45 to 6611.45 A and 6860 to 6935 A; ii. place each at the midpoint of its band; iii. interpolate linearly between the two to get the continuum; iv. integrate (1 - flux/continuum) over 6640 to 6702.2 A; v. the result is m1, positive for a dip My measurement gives 2.83 A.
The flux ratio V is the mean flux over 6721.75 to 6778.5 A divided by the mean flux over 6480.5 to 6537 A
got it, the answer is 0.96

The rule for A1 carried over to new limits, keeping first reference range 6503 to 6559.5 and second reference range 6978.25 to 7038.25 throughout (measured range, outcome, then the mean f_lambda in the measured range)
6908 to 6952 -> 0.04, 25.5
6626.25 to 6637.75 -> 0.07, 24.9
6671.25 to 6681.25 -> 0.04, 25.6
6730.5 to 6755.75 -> 0.13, 23.6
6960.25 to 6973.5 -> 0.04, 25.6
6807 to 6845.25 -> 0.04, 25.6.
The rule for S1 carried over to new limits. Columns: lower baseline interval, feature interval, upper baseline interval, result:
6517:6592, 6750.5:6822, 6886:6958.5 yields 1.5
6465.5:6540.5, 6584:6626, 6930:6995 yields -0.4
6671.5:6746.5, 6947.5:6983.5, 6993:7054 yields 1.1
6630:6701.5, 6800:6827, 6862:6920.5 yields 0.0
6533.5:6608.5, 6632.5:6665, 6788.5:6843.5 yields 1.4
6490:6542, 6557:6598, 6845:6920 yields -1.1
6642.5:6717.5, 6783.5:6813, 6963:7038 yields 0.3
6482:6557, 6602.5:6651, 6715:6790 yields 0.0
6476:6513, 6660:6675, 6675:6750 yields 0.2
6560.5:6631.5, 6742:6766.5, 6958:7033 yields 1.5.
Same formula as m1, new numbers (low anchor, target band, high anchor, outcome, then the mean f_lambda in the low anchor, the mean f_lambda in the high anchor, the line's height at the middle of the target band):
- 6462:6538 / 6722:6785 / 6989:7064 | 3.2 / 26.1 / 26.6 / 26.3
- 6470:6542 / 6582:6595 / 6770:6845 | -0.6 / 26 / 25.7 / 25.9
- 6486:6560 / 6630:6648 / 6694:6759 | 0.3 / 26.2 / 24.9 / 25.4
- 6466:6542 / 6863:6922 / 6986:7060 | 1.0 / 26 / 26.6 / 26.5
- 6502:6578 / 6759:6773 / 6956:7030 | 0.3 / 26.5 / 26.3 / 26.4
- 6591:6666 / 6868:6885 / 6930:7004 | -0.3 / 25.5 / 26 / 25.8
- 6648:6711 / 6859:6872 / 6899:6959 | 0.2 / 25.2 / 25.6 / 25.5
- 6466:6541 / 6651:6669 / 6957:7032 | 1.1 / 26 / 26.3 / 26.1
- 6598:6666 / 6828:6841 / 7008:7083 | 0.2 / 25.4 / 26.1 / 25.7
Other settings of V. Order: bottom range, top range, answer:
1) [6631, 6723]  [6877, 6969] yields 1.02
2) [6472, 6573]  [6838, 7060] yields 1.00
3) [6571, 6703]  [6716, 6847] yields 0.99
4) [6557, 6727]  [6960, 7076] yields 1.02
